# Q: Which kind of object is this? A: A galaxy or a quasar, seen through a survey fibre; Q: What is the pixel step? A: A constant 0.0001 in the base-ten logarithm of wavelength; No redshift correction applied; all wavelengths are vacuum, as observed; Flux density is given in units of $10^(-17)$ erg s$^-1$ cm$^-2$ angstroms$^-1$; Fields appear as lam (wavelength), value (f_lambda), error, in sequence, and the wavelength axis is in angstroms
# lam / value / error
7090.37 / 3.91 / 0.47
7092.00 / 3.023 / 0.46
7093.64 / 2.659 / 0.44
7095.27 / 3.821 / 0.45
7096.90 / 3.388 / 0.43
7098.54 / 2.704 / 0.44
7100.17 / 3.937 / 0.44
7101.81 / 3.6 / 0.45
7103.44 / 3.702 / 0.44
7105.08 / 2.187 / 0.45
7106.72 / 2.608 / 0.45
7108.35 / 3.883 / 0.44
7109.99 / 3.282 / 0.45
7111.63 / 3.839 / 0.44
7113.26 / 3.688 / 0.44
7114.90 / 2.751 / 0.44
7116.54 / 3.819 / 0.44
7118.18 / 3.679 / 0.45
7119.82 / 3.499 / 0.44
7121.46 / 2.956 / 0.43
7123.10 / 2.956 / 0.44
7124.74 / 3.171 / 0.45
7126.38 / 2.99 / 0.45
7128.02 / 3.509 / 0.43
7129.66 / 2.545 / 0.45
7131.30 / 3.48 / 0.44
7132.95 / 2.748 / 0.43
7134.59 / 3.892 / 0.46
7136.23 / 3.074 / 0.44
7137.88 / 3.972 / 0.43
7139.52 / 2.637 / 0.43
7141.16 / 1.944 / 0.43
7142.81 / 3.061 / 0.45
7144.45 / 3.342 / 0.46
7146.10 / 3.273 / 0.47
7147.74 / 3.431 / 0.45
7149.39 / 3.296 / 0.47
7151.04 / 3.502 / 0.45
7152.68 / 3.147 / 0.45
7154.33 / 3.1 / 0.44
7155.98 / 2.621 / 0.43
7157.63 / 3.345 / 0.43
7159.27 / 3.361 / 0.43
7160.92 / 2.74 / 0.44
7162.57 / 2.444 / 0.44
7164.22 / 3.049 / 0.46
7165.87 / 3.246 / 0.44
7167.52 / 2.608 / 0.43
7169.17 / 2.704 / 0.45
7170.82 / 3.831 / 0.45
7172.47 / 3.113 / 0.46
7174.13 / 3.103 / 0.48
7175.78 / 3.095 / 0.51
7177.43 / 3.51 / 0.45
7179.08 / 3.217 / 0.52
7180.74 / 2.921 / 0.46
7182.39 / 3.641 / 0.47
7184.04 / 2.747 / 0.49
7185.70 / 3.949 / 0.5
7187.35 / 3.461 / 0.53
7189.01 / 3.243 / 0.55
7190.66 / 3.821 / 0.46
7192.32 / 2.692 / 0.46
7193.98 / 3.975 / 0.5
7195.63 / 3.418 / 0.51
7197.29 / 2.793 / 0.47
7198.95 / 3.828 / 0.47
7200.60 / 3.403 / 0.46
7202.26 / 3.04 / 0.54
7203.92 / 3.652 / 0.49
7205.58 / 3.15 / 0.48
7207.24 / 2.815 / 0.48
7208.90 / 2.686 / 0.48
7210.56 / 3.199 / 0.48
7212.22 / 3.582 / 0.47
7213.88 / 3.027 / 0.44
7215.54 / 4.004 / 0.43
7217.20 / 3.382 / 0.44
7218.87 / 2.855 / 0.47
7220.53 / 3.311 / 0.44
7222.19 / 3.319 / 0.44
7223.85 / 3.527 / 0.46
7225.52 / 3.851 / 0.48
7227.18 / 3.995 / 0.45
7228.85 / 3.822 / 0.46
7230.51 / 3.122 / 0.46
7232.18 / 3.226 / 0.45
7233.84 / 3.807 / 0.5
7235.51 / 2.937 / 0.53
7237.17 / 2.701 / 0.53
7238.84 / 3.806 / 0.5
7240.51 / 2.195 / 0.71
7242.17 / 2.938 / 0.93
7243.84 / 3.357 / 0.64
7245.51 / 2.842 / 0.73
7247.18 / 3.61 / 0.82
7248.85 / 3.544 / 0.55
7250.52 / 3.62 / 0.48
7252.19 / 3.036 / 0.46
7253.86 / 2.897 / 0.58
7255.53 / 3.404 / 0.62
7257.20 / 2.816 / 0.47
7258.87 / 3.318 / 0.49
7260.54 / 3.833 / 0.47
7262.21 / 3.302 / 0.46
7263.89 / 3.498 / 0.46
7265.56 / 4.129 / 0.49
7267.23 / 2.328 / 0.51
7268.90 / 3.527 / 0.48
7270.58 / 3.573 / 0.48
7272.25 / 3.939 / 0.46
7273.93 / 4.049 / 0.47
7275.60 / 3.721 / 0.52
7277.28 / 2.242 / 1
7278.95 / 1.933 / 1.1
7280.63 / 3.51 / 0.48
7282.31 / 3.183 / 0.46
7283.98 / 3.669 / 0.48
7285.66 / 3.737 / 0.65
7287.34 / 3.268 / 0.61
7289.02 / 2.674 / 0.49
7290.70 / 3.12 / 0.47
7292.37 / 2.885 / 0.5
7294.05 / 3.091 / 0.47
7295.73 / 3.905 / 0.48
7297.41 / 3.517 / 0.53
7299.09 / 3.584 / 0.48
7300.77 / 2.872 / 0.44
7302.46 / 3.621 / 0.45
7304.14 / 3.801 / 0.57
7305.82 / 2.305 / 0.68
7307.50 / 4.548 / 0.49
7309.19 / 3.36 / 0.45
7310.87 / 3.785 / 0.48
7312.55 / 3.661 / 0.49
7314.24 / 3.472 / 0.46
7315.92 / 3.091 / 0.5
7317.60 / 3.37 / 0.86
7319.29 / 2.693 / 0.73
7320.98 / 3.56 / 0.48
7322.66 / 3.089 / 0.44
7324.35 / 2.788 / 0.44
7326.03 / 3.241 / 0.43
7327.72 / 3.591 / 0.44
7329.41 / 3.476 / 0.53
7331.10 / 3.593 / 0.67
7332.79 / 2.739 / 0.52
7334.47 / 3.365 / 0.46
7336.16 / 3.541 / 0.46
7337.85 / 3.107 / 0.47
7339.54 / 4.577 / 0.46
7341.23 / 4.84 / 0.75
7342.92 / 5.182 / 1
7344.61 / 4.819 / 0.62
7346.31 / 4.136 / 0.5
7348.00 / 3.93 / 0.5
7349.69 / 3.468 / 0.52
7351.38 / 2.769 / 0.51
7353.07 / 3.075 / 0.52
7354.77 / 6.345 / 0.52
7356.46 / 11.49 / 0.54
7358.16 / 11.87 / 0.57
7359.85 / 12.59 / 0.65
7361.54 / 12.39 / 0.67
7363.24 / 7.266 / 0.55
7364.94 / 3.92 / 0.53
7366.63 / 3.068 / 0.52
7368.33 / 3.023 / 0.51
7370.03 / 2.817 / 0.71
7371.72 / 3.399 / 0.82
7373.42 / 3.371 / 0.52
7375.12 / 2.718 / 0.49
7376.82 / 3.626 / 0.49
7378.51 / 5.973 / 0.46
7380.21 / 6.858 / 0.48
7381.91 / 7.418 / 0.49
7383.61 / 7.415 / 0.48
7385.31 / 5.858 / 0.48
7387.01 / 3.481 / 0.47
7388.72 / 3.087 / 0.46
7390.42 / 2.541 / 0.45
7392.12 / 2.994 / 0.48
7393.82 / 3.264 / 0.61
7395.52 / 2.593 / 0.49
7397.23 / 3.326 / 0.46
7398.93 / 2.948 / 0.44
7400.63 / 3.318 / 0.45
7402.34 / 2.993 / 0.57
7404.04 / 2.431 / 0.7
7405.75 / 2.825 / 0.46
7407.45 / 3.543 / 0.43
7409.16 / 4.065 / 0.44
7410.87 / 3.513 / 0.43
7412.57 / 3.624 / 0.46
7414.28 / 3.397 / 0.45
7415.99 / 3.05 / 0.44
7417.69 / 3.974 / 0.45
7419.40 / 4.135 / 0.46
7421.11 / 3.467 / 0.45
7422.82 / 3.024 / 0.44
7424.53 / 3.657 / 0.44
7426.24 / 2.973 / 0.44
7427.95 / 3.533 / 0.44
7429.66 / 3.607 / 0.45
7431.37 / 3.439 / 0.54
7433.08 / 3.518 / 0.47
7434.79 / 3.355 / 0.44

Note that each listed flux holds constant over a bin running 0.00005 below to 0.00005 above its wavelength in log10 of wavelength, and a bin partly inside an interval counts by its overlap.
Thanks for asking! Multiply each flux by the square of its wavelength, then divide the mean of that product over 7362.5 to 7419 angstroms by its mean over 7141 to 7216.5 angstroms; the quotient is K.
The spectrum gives 1.28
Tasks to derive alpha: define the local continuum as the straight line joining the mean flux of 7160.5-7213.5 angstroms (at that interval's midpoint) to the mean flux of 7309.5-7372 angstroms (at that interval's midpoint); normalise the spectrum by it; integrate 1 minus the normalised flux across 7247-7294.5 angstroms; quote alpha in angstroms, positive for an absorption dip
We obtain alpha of 8.2 angstroms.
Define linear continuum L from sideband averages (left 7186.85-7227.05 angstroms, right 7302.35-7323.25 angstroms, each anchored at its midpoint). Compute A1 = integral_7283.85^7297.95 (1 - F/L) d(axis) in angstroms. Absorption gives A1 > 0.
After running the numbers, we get 0.4 angstroms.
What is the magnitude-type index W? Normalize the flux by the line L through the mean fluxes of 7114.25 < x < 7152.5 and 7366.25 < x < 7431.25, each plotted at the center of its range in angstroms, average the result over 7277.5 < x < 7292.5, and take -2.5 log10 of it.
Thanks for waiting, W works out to 0.134 mag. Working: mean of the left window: 3.2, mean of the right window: 3.71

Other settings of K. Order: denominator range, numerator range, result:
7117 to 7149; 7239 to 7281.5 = 1.06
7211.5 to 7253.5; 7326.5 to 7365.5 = 1.70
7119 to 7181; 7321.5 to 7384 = 1.69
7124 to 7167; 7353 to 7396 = 1.90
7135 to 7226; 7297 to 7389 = 1.47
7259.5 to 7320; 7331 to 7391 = 1.56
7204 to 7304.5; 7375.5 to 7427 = 1.21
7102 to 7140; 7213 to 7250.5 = 1.05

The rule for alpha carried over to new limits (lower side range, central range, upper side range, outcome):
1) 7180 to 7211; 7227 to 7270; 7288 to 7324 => 0.29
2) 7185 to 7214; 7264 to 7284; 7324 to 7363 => 4.80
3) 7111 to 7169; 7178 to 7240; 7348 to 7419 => 4.08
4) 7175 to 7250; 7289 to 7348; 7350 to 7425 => 8.11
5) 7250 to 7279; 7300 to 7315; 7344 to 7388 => 2.84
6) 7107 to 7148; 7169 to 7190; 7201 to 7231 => 0.10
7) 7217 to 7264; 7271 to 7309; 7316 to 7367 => 7.07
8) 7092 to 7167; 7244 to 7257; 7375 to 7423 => 0.88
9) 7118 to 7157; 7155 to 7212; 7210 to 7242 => 1.04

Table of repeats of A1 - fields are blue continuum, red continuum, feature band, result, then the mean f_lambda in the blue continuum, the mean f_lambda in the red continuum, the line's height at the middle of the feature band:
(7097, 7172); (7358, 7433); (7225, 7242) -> 1.3 angstroms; 3.18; 4.29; 3.6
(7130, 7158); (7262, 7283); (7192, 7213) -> -0.3 angstroms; 3.15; 3.3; 3.22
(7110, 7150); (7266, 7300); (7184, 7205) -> -1.0 angstroms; 3.23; 3.28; 3.25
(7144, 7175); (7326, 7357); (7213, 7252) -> 2.5 angstroms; 3.12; 4.23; 3.56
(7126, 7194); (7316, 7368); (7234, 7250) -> 3.2 angstroms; 3.17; 4.89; 3.94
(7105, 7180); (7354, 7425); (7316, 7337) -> 5.1 angstroms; 3.17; 4.68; 4.3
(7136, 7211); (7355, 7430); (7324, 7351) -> 2.9 angstroms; 3.18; 4.57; 4.22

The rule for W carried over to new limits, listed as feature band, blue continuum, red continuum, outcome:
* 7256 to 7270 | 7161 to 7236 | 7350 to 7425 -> 0.12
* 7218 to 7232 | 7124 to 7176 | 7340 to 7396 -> 0.11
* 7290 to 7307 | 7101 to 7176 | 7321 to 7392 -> 0.31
